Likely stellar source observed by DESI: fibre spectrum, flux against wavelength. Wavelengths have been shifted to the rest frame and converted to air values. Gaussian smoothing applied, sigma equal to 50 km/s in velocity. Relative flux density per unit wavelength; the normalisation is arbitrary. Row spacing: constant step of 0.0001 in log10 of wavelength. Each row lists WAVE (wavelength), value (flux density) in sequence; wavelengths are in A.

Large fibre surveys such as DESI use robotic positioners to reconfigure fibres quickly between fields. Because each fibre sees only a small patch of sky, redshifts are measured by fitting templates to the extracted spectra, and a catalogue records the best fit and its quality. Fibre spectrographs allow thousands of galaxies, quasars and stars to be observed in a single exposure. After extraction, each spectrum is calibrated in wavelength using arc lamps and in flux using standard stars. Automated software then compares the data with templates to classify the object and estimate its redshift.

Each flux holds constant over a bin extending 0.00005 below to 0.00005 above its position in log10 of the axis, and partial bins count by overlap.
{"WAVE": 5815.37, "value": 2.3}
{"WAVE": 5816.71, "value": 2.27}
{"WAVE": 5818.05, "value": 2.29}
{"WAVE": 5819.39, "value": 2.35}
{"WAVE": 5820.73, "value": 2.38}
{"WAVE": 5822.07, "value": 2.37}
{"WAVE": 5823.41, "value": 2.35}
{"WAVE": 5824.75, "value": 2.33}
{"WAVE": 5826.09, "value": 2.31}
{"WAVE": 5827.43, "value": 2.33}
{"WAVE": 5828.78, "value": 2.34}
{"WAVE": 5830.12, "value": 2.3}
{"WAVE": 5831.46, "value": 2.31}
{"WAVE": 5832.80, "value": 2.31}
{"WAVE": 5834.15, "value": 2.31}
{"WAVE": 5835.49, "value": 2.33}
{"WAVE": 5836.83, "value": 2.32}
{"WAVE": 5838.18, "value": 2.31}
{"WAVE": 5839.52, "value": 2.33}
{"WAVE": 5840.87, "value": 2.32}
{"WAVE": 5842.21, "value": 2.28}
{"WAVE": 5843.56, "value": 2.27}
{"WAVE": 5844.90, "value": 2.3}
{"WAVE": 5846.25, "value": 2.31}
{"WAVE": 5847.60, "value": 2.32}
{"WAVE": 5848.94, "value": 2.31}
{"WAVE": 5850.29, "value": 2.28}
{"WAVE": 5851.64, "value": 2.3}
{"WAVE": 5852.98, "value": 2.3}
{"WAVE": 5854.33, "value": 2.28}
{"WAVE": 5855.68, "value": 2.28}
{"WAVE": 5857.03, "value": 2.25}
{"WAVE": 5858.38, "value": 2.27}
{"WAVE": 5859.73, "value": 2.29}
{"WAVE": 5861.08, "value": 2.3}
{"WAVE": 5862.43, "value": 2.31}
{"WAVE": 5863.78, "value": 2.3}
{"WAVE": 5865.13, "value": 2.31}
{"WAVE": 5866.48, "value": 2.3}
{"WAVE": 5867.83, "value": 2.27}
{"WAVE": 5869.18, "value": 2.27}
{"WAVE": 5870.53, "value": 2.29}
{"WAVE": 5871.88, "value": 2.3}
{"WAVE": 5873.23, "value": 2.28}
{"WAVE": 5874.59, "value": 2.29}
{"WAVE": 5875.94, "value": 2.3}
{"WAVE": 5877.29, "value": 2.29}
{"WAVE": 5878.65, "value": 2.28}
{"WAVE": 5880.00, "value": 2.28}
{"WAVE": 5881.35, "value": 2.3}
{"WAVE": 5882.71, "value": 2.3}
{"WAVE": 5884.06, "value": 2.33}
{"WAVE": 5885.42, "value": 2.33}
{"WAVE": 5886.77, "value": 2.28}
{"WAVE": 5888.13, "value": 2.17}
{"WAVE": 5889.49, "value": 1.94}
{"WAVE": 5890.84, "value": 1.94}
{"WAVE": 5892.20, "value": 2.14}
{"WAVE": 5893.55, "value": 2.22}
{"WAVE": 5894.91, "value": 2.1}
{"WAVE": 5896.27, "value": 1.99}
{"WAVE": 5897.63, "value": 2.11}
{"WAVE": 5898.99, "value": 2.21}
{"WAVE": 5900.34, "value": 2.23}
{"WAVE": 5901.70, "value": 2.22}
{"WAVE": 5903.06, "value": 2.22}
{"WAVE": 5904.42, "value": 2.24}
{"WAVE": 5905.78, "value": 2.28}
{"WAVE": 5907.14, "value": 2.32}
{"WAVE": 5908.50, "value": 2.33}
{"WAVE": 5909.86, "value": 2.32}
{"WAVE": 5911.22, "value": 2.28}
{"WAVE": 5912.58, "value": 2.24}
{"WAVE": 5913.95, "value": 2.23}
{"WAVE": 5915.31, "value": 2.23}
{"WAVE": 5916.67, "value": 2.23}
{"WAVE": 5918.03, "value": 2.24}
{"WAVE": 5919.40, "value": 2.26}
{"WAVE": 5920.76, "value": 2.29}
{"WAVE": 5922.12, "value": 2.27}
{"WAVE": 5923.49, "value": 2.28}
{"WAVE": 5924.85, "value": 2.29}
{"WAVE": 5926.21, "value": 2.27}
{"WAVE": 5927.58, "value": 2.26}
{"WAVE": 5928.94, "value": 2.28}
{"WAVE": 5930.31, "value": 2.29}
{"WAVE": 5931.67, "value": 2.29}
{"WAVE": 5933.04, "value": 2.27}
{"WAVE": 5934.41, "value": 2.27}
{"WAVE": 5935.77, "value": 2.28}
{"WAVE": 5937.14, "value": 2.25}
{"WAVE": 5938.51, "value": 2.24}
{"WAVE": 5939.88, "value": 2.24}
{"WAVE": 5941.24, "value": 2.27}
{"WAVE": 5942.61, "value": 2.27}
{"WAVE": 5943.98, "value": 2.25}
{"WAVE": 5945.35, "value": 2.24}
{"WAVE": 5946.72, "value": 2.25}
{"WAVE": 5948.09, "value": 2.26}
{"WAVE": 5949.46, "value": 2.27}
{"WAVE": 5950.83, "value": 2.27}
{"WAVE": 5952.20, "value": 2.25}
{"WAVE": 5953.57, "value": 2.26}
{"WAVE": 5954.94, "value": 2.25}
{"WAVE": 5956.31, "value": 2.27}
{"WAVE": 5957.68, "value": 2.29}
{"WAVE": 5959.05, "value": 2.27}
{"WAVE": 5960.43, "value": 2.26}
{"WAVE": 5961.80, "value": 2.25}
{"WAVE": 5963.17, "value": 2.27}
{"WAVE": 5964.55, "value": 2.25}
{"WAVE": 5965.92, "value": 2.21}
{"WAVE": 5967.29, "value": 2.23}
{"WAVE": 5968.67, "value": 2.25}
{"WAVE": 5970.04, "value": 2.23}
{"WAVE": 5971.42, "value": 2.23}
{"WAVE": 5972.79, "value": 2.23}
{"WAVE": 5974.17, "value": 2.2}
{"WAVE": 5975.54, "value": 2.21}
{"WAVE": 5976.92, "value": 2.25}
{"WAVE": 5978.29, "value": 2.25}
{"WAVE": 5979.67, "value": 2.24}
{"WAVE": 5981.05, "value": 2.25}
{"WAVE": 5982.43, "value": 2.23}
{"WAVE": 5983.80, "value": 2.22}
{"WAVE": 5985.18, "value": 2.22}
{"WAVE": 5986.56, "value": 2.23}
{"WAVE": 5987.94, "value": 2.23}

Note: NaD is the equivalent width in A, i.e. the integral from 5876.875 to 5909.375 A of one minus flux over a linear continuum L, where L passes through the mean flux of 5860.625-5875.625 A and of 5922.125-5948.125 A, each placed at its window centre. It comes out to 1.0 A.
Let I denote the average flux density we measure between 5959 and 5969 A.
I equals 2.25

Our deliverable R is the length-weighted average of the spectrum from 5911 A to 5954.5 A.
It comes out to 2.26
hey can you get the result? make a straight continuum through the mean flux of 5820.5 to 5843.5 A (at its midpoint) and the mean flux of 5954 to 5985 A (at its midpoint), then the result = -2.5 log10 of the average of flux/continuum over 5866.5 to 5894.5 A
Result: 0.03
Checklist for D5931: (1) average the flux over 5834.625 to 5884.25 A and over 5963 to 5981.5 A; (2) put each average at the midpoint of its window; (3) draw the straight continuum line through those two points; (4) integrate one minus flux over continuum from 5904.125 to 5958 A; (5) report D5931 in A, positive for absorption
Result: -0.2 A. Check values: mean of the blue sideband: 2.3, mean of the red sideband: 2.23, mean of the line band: 2.27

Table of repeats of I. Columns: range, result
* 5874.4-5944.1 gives 2.24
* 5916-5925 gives 2.26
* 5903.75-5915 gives 2.28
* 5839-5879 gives 2.29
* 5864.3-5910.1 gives 2.23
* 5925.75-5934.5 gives 2.27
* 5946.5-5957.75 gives 2.26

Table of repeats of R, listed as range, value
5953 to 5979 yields 2.25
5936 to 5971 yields 2.25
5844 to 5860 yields 2.29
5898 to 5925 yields 2.26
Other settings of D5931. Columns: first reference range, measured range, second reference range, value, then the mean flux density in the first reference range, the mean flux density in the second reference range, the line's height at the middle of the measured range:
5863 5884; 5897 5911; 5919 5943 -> 0.2 A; 2.29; 2.27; 2.28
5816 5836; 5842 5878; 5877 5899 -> -0.7 A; 2.33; 2.19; 2.25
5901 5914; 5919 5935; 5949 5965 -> -0.1 A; 2.27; 2.26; 2.27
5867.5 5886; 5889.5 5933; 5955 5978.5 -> 0.9 A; 2.29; 2.24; 2.28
